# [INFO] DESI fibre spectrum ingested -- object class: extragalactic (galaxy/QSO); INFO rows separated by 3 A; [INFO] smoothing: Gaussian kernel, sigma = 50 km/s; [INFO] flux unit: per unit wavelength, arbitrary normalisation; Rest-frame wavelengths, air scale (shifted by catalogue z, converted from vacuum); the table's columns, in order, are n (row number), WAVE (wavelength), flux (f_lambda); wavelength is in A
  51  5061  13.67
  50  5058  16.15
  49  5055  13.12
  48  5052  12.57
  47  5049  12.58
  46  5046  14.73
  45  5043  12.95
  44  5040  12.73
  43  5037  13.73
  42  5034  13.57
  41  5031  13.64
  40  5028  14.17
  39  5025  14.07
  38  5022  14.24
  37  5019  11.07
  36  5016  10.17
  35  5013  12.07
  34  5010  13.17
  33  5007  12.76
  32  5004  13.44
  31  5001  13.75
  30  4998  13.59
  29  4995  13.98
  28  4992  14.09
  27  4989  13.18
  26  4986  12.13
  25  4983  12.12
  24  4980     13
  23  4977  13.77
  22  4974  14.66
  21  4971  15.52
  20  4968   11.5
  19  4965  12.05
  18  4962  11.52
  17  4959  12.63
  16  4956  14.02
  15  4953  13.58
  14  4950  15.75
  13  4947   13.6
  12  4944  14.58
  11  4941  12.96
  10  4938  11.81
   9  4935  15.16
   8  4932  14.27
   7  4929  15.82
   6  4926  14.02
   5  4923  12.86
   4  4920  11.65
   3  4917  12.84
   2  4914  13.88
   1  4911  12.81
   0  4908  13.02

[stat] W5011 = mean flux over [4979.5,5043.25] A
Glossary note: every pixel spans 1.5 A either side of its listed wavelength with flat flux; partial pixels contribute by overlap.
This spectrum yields 13.1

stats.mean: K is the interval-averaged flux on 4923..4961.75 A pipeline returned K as 13.9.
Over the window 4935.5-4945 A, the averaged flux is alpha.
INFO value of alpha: 13.3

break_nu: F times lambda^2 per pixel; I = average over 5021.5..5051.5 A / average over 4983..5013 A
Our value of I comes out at 1.0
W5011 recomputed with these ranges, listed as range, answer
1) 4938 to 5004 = 13.4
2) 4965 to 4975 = 13.6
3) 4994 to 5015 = 13.2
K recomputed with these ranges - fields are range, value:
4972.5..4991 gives 13.2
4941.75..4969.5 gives 13.2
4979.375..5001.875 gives 13.2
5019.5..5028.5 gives 13.8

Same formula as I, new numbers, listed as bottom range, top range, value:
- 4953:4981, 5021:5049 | 1.06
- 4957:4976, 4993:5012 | 1.05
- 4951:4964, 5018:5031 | 1.07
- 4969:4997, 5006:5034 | 0.96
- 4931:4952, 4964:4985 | 0.96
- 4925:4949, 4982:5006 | 0.97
